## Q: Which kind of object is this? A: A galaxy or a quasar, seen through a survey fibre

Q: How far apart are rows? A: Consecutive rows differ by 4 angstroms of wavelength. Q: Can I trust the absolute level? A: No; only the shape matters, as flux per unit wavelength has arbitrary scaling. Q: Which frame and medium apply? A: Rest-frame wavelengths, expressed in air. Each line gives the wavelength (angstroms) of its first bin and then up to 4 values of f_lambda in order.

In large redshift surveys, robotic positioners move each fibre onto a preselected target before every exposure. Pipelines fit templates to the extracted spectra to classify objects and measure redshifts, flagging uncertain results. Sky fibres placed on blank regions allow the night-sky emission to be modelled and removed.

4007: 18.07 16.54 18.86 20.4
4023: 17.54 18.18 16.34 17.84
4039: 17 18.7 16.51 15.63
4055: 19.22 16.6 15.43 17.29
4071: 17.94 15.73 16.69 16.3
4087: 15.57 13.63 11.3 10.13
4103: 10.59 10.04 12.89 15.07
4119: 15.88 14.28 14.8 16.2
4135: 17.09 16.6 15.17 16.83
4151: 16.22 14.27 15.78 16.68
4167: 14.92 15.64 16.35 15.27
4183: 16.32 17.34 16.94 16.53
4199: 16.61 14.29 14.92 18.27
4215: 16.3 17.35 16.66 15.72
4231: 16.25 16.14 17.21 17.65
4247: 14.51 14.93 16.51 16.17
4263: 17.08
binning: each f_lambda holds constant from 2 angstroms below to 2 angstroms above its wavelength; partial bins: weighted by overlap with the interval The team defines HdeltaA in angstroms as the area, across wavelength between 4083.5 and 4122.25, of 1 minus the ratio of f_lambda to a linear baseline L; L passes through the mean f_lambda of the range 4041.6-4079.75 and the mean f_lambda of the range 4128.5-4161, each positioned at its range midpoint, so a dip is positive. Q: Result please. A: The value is 8.2 angstroms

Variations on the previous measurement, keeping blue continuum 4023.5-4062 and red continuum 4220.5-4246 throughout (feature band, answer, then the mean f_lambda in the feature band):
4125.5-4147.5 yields 1.1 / 16.1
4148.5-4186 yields 2.3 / 15.8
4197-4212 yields 0.7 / 15.9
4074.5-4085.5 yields 0.6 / 16.3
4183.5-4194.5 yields -0.2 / 16.9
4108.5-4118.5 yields 1.7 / 14.1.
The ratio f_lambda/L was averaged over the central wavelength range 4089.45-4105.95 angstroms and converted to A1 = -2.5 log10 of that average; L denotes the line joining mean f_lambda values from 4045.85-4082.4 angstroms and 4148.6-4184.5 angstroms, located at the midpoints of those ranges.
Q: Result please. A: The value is 0.41 mag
